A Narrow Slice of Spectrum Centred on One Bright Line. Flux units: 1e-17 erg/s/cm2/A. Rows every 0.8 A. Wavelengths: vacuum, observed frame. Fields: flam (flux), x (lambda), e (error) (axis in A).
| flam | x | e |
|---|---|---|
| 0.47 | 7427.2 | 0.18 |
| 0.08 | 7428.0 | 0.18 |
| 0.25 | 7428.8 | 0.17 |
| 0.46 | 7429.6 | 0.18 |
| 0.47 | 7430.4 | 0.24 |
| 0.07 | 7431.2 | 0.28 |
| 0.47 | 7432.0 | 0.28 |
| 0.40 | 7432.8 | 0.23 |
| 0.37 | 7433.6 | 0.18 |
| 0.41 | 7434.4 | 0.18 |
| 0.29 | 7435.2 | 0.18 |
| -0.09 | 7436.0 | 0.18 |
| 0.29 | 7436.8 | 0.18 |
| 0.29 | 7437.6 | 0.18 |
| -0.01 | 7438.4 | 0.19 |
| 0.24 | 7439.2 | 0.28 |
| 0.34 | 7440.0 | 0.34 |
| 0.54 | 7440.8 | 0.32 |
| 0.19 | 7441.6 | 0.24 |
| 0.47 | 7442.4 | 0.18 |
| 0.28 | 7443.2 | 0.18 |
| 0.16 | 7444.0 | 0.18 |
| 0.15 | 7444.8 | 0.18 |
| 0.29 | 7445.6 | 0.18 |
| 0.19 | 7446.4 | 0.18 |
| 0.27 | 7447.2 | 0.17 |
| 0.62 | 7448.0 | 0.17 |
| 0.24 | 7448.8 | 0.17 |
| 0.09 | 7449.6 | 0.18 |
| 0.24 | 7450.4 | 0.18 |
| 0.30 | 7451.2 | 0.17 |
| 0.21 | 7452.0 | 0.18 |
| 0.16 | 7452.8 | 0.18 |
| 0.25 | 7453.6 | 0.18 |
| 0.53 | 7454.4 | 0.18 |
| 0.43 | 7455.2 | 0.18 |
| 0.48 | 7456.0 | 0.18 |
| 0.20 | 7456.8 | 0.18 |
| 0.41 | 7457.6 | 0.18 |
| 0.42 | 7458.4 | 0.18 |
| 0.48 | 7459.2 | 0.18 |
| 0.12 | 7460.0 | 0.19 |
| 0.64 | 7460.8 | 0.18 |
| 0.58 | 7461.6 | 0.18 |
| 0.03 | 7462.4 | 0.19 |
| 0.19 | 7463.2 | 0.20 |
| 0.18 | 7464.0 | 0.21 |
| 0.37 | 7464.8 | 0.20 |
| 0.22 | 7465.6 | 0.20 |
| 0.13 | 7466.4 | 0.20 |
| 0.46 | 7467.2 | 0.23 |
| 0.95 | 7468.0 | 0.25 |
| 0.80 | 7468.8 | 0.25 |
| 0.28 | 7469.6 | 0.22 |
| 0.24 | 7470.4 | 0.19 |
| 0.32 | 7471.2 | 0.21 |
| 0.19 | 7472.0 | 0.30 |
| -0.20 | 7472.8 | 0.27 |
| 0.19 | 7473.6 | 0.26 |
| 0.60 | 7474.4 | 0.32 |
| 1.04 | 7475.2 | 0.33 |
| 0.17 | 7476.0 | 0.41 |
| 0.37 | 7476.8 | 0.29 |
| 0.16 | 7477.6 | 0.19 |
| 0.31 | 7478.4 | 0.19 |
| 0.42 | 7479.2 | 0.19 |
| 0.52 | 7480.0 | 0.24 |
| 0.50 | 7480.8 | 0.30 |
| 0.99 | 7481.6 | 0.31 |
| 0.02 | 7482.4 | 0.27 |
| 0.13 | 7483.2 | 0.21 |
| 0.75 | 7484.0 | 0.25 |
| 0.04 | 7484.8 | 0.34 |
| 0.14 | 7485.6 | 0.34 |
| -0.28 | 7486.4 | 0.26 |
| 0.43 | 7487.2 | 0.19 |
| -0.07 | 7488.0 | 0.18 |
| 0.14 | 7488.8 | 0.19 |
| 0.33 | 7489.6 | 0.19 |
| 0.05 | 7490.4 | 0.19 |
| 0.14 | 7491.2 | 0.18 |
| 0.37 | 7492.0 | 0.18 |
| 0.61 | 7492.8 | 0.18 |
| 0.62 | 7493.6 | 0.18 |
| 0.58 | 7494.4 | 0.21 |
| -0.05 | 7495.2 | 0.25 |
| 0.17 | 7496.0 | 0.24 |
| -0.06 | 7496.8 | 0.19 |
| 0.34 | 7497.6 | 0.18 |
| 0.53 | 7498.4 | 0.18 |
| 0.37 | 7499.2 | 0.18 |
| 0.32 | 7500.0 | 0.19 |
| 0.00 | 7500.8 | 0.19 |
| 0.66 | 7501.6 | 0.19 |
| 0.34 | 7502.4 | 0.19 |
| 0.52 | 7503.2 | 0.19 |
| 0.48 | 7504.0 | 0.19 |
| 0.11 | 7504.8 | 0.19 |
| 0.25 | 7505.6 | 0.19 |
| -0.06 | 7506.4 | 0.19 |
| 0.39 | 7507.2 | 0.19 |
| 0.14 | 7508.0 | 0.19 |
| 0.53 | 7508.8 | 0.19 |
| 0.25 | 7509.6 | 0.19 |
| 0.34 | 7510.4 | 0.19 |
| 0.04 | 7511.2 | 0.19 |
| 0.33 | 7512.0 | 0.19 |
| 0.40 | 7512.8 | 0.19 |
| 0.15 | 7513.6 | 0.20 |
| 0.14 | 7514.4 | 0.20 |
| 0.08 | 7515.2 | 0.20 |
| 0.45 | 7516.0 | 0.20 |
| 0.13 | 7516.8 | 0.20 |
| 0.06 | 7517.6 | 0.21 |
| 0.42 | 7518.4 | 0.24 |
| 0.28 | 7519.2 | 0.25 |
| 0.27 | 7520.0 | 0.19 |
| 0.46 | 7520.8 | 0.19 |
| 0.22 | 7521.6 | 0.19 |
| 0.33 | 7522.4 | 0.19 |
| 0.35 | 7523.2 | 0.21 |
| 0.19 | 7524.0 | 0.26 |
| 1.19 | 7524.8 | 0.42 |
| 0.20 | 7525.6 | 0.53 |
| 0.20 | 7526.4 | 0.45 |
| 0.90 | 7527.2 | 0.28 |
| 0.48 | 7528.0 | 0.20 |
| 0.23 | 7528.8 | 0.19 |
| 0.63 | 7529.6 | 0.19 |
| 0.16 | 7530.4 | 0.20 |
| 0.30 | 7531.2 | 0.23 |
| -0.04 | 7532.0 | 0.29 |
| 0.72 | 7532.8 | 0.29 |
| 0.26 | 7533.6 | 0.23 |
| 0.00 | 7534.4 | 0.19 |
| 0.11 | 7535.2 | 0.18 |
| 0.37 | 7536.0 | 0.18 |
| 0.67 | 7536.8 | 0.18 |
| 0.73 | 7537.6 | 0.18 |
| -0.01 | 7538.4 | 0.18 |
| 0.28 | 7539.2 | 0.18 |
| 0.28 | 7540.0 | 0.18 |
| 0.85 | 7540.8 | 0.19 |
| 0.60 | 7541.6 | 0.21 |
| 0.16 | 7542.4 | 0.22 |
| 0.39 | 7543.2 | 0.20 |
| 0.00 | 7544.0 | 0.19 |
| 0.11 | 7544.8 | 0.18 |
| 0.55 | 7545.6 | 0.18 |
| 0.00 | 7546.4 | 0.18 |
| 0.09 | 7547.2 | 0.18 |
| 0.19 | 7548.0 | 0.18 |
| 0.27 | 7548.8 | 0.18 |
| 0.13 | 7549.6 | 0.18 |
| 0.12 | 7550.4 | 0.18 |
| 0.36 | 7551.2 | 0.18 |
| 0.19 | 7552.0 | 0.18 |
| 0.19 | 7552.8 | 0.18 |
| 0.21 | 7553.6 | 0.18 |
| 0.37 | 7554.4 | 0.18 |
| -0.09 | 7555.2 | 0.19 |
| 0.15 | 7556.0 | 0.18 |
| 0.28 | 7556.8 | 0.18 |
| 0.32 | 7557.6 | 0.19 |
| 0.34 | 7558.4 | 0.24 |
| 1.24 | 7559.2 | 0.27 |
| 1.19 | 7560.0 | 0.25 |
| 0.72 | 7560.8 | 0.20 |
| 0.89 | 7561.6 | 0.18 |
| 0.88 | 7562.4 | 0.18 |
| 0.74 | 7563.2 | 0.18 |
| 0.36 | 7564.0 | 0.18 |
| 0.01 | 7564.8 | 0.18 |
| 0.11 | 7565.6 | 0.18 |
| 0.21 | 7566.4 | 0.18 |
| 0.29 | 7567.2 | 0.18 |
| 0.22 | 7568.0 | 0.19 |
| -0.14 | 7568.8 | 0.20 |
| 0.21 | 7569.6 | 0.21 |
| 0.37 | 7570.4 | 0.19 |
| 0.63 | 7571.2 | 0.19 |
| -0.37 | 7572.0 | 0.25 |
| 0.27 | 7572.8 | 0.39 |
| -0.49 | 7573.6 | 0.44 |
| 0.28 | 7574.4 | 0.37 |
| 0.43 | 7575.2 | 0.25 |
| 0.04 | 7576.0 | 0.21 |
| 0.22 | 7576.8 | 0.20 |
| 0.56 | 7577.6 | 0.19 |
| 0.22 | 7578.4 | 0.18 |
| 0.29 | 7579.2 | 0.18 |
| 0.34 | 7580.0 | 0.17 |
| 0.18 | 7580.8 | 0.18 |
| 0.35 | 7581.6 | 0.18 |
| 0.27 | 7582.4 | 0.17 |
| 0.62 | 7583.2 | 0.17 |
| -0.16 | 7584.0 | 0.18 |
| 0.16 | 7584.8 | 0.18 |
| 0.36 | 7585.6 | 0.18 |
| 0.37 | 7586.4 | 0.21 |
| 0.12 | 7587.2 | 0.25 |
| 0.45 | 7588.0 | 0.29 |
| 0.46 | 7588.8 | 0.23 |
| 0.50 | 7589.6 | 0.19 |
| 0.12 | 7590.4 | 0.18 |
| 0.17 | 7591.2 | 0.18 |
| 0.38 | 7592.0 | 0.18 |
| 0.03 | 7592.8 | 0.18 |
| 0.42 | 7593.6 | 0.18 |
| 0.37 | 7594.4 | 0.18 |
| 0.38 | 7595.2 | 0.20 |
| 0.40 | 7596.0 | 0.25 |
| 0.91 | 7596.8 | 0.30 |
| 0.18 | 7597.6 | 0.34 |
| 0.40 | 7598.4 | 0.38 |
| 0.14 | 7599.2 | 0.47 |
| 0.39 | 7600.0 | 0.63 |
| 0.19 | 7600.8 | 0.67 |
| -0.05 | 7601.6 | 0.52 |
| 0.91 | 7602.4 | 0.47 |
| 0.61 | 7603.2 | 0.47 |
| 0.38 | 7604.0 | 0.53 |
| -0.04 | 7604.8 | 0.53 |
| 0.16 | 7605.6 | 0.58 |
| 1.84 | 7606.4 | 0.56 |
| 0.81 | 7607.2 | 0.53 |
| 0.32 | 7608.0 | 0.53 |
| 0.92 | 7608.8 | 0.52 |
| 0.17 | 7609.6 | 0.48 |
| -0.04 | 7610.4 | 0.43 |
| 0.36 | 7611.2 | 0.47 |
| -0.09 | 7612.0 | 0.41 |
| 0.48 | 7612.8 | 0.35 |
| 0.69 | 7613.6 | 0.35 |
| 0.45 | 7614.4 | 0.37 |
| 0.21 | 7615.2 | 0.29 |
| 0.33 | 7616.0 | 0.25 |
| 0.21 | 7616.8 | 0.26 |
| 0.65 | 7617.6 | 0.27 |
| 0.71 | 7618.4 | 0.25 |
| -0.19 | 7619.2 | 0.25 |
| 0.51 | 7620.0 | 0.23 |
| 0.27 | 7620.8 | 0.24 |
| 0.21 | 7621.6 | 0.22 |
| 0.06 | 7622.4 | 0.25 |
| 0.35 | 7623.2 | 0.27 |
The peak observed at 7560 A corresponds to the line H-beta 4861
